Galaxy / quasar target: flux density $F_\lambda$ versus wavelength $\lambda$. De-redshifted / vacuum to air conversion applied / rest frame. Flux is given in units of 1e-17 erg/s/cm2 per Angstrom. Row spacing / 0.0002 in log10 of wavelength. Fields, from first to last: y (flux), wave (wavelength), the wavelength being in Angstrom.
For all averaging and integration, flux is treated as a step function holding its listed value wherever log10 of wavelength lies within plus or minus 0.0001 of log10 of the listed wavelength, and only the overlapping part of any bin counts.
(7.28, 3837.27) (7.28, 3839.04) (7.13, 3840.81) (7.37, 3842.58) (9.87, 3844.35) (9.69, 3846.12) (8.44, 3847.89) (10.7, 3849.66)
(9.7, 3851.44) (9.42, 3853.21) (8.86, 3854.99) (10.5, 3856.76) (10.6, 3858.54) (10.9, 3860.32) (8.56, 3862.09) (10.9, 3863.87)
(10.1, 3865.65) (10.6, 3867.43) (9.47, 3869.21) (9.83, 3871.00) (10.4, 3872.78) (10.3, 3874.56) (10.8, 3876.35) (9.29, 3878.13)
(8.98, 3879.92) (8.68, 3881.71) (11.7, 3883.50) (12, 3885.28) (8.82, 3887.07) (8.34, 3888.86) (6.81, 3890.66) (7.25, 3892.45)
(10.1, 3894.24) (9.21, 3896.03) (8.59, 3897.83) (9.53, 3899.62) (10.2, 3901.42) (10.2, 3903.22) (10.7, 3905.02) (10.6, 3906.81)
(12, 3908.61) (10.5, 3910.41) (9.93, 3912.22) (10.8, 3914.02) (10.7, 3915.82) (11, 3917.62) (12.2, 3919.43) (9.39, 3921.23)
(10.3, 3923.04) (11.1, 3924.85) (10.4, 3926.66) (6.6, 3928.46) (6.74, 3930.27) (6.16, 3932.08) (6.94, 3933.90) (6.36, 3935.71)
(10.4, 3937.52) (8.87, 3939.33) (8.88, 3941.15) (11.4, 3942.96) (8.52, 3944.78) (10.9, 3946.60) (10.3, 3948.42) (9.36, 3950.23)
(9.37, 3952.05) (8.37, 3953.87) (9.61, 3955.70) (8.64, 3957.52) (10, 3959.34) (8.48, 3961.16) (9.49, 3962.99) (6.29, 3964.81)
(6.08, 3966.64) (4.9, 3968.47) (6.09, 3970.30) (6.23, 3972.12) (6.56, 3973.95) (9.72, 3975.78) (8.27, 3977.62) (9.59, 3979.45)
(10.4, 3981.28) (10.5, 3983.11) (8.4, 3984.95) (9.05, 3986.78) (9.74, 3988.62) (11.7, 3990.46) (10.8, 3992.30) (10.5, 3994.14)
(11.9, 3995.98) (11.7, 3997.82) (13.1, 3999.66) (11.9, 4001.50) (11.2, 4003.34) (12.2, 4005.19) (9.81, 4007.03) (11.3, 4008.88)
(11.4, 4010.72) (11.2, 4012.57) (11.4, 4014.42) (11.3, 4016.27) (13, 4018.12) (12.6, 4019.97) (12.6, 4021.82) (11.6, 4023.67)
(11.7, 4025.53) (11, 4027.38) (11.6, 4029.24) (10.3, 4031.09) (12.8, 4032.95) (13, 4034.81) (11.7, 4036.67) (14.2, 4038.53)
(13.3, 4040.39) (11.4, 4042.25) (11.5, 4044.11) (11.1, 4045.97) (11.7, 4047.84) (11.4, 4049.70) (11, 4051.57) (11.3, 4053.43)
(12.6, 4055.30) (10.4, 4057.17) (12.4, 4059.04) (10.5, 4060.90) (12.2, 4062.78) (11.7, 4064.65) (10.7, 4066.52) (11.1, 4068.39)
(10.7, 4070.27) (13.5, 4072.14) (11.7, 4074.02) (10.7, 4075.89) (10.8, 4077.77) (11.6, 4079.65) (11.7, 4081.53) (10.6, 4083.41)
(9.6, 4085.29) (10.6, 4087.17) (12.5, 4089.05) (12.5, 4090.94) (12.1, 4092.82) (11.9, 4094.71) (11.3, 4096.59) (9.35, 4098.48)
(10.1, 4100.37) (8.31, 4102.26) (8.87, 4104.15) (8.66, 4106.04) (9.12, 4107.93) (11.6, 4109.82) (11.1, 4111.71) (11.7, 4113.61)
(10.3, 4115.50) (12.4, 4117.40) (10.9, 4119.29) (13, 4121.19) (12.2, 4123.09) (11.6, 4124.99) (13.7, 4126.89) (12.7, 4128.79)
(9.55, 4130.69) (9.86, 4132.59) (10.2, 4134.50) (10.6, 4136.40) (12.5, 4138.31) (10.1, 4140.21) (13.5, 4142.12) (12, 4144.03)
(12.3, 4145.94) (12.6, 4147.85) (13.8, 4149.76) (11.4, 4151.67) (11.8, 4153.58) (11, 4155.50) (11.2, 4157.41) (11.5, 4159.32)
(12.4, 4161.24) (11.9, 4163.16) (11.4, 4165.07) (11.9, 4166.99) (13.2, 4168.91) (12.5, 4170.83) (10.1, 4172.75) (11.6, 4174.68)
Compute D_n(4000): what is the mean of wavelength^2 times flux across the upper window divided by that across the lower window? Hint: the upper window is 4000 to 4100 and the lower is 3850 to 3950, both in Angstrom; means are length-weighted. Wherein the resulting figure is 1.29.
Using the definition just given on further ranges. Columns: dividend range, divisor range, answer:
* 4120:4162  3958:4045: 1.20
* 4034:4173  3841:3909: 1.33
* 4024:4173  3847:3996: 1.33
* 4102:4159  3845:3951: 1.32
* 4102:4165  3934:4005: 1.33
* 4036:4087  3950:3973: 1.54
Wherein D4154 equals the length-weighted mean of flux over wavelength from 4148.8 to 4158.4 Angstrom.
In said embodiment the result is 11.8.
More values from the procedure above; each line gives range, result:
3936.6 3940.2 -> 9.65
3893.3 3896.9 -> 9.65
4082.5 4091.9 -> 11.2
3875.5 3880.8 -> 9.69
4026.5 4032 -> 11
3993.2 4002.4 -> 11.8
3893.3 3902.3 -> 9.52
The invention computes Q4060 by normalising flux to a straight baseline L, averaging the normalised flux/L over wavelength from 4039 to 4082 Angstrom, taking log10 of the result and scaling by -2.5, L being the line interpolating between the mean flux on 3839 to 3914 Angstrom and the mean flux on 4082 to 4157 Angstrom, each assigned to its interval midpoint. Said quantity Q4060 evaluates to -0.07 mag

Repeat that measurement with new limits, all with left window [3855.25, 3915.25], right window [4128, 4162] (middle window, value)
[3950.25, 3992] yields 0.22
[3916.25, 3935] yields 0.12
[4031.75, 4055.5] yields -0.10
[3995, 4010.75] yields -0.09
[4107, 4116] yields 0.06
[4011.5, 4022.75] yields -0.12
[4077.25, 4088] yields 0.04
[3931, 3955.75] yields 0.16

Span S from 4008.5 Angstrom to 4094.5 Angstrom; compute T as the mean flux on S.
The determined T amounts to 11.6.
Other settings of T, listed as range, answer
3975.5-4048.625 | 11.3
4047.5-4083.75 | 11.4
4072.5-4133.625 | 11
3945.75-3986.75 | 8.53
